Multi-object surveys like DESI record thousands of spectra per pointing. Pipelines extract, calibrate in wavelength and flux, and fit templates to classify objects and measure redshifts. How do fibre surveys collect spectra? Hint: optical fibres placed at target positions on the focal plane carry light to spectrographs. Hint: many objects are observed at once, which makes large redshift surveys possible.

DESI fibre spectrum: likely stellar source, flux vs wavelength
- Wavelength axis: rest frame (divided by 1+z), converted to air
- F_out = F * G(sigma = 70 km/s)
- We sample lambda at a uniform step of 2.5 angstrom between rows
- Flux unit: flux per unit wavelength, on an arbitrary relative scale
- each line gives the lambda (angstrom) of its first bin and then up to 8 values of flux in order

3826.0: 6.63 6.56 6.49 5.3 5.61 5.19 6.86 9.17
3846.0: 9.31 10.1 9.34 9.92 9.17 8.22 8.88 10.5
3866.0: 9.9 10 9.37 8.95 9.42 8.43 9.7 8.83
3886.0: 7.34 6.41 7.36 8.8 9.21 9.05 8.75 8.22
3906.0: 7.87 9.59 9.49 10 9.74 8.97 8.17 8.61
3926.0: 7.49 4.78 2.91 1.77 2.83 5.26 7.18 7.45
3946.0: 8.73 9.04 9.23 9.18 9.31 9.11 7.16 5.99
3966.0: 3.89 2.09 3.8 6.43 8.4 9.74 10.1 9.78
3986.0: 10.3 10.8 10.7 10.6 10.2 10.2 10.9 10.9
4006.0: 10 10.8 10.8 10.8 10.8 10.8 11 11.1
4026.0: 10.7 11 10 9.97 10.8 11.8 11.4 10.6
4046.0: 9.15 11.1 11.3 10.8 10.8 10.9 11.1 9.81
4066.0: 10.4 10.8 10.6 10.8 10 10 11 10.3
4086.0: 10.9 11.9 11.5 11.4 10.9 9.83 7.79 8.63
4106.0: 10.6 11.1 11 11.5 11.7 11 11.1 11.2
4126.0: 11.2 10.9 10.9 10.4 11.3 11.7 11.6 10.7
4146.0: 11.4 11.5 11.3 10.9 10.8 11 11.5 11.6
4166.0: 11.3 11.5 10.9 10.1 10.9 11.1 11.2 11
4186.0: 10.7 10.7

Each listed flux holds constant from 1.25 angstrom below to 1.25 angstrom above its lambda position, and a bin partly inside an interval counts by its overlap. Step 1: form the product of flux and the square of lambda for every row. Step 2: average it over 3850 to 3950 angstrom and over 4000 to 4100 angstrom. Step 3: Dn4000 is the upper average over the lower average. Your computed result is 1.42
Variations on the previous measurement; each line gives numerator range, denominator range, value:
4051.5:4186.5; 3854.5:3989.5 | 1.50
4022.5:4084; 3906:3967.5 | 1.54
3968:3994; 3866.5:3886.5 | 0.99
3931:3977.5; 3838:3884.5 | 0.74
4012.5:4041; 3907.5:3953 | 1.56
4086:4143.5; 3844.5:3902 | 1.36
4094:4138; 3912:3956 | 1.62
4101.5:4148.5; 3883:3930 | 1.47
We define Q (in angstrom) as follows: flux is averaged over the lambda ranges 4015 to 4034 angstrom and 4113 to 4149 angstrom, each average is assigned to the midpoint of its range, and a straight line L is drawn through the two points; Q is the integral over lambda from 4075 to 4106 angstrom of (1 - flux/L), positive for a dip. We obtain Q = 1.82 angstrom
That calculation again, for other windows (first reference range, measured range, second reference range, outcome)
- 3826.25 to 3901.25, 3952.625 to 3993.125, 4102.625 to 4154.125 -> 6.5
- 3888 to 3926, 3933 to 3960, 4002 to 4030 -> 6.1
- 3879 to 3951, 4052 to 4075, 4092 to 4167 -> -1.7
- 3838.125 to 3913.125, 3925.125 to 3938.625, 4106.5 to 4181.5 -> 7.7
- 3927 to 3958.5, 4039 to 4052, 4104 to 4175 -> -2.6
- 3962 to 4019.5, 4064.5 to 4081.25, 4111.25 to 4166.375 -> -0.4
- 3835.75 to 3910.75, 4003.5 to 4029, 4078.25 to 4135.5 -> -2.1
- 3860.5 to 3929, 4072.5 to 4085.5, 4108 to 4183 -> 0.1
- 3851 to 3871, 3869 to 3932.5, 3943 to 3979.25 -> 2.4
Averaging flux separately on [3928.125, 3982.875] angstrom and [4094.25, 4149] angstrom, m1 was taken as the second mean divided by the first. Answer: 1.63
